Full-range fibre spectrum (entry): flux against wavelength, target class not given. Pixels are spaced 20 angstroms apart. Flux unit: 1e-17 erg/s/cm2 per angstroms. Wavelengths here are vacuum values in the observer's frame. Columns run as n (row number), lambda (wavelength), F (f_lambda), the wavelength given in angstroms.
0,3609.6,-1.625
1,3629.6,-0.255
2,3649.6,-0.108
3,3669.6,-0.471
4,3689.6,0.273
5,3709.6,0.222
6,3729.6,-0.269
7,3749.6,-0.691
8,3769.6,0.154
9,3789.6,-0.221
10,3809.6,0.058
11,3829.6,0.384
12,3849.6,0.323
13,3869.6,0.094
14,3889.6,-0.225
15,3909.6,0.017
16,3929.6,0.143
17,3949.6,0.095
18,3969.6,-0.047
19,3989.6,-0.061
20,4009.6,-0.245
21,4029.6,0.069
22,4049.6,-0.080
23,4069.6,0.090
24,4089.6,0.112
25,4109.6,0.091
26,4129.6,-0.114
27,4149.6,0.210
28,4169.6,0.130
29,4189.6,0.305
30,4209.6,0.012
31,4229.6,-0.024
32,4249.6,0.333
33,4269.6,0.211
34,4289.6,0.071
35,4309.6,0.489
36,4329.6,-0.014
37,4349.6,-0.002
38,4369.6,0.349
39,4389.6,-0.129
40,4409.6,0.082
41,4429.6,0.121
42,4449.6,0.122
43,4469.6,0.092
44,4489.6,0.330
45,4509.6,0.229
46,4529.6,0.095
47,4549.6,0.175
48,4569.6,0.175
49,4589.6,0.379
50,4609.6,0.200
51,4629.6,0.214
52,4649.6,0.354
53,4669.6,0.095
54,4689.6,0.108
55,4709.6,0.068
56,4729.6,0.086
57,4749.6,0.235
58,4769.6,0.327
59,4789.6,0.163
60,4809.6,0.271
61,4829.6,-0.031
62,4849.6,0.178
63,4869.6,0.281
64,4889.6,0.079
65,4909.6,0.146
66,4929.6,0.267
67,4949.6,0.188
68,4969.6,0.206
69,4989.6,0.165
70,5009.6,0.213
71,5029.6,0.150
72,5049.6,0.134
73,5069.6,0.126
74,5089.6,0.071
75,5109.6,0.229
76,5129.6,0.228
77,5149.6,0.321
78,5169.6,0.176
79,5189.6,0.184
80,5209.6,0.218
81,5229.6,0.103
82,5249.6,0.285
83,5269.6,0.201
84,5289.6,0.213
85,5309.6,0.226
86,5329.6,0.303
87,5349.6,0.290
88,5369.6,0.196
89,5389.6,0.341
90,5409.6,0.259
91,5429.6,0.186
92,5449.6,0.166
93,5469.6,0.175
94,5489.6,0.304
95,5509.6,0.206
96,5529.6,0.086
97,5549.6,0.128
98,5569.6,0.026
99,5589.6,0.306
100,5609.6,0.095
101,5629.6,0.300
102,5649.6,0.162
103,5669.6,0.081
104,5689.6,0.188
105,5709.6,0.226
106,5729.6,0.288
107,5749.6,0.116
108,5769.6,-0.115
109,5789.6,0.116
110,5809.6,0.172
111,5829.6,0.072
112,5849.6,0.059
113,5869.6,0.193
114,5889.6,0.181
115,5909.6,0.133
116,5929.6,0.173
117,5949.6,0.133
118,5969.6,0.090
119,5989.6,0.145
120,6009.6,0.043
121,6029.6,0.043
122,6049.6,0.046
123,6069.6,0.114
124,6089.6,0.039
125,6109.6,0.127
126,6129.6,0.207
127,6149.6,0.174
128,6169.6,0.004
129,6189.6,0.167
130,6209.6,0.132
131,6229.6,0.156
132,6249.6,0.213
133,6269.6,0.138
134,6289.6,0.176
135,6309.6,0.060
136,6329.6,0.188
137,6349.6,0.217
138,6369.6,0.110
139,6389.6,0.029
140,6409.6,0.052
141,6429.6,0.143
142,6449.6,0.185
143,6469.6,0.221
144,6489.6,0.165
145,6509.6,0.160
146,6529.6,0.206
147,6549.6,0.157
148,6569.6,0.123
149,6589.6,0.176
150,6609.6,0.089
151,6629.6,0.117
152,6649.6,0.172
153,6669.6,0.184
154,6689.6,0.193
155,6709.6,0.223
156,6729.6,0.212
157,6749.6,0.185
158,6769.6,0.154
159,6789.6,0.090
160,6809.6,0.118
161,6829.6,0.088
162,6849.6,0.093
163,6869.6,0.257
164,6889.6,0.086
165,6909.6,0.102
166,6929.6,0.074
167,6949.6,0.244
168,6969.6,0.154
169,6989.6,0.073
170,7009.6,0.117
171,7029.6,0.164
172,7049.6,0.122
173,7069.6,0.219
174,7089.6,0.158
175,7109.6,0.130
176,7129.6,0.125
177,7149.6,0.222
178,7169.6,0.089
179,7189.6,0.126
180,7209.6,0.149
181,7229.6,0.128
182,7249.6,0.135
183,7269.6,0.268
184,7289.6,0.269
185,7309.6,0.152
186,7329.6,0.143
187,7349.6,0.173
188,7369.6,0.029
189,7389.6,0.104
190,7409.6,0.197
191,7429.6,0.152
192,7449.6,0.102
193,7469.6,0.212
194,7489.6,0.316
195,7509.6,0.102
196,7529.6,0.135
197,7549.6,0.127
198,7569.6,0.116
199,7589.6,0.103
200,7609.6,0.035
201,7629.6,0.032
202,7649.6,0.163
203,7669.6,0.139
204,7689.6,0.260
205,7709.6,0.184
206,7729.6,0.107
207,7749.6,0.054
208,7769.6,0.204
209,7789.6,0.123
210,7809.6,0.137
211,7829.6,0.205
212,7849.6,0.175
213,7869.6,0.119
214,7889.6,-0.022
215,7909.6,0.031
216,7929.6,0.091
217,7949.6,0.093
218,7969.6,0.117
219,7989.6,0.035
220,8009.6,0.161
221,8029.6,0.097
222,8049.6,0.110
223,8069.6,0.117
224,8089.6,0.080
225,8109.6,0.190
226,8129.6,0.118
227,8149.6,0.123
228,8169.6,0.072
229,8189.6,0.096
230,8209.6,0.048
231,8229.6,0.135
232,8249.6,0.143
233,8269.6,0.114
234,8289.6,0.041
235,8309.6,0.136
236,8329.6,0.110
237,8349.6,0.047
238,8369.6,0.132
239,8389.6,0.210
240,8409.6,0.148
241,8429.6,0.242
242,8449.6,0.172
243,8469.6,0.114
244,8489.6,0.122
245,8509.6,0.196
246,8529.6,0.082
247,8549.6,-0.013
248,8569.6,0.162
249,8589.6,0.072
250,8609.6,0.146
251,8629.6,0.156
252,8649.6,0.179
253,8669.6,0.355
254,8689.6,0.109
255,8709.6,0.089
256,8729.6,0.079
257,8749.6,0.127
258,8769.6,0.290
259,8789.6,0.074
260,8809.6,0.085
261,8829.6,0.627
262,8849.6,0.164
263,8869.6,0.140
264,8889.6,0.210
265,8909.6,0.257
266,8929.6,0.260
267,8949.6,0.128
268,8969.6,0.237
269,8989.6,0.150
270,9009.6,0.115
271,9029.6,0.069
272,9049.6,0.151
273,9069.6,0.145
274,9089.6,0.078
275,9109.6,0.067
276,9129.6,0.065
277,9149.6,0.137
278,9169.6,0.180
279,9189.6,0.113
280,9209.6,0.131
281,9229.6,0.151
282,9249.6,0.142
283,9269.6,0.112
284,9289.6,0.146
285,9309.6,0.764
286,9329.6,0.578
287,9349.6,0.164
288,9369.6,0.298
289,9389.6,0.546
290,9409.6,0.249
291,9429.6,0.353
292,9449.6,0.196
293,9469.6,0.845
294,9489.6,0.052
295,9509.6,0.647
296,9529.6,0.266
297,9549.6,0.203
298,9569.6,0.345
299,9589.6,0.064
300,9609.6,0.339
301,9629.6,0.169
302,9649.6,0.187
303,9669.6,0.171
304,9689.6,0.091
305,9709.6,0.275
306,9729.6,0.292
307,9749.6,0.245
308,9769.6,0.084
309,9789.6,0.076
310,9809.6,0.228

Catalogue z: 0.111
